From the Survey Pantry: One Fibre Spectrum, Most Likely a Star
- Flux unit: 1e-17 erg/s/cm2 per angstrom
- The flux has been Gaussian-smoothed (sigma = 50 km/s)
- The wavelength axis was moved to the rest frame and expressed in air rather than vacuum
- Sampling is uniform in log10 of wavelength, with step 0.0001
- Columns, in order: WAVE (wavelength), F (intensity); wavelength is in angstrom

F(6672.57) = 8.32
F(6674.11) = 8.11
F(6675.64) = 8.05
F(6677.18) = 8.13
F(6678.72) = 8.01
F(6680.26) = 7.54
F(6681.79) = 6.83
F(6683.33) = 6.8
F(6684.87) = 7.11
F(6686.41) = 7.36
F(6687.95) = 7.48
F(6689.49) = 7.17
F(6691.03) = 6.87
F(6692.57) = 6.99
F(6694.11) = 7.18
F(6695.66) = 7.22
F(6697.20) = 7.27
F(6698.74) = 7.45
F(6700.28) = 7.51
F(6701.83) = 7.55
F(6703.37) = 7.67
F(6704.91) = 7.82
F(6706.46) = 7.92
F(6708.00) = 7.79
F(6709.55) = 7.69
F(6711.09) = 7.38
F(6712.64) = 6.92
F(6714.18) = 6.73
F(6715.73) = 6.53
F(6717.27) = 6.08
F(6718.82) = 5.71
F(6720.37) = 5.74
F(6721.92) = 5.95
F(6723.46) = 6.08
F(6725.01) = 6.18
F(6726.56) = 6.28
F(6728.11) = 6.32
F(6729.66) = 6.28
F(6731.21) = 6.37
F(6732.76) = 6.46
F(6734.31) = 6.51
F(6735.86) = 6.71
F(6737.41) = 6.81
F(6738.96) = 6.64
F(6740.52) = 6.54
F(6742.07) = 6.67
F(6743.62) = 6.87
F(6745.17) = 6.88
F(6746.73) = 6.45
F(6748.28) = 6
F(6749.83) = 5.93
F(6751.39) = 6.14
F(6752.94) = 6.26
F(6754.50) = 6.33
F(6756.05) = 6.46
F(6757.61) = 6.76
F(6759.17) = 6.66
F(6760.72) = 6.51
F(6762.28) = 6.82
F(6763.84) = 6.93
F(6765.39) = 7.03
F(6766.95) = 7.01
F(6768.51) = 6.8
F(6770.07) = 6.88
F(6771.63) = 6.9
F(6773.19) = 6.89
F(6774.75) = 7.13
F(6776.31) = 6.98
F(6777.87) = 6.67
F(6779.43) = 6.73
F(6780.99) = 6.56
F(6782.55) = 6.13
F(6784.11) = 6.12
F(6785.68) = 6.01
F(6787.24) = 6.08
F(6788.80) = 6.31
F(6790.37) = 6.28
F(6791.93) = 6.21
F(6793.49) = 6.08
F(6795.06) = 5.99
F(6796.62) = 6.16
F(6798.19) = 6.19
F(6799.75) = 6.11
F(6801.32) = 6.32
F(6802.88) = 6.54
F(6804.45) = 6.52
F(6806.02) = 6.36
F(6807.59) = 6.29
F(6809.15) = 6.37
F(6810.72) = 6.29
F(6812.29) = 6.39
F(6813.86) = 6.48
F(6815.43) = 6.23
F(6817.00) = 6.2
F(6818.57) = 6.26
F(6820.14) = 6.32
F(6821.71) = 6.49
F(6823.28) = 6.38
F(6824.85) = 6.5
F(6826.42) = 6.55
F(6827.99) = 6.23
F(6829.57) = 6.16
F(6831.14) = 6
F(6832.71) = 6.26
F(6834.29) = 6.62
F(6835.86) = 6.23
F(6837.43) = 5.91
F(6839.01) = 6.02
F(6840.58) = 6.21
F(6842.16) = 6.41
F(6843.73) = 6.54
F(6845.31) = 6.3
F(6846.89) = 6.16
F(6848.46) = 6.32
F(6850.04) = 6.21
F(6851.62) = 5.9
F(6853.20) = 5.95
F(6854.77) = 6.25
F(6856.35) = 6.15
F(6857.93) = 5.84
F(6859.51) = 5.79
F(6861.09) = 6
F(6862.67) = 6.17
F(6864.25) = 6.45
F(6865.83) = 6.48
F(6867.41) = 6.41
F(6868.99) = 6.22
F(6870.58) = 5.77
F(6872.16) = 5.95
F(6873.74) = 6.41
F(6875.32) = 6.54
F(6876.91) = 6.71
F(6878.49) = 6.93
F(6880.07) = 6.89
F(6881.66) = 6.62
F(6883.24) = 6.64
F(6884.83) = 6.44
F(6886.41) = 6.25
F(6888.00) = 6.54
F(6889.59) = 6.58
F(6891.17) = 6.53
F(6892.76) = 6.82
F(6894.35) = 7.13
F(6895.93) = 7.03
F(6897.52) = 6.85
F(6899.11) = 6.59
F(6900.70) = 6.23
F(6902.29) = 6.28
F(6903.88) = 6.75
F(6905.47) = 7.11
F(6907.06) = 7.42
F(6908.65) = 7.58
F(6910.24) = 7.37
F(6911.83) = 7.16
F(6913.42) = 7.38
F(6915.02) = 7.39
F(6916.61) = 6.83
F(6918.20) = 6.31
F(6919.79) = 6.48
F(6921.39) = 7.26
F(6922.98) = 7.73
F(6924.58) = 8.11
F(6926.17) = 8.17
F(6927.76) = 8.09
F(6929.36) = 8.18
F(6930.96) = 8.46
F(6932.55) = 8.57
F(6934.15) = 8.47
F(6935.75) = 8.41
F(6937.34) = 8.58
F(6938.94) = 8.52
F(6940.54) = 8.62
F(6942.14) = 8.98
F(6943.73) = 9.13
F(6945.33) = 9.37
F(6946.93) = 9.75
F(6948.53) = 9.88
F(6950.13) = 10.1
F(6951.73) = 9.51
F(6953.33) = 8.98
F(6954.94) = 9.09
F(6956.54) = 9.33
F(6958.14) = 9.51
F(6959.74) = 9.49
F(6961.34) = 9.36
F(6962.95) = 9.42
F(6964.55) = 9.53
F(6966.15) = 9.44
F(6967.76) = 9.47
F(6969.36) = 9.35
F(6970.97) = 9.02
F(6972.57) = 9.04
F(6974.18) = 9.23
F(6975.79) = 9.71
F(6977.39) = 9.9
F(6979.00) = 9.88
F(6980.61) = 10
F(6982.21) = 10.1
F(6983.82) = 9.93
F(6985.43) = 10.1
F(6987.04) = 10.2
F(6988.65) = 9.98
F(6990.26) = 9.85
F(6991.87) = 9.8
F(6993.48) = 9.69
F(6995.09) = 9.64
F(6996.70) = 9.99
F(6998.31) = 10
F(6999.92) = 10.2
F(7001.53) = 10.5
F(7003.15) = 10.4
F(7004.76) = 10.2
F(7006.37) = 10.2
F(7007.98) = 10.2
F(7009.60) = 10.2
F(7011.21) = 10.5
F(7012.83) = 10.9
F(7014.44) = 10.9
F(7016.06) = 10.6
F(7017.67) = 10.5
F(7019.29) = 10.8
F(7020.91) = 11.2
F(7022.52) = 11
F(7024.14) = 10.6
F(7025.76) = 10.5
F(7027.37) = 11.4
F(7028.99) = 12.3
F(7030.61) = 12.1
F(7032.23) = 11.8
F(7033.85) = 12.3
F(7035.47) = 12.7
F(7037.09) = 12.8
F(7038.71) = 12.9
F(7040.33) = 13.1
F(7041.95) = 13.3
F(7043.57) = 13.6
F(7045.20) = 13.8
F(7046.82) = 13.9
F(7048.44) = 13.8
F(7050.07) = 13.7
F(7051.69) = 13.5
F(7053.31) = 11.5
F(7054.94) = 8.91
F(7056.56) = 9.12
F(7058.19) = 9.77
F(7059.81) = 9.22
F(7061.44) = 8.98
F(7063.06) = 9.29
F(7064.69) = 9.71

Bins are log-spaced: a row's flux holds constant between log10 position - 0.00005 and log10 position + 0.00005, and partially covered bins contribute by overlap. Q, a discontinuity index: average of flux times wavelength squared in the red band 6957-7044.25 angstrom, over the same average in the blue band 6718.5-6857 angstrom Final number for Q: 1.76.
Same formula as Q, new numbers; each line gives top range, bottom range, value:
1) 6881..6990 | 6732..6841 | 1.35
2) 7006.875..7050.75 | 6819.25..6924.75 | 1.90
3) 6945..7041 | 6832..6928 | 1.61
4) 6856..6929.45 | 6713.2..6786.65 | 1.09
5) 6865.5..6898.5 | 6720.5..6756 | 1.07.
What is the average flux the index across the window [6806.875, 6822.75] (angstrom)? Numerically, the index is 6.33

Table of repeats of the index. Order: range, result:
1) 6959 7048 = 10.7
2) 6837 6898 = 6.37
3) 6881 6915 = 6.84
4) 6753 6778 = 6.78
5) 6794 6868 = 6.25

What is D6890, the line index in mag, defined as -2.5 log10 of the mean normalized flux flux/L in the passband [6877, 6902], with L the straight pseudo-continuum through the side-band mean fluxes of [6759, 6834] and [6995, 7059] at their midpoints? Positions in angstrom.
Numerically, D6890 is 0.26 mag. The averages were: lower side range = 6.44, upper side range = 11.4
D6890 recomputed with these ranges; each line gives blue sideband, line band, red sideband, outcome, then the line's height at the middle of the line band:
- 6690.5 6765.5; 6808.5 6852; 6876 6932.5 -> 0.11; 6.93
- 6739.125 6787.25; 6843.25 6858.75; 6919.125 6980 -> 0.24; 7.71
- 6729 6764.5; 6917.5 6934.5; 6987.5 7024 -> 0.18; 9.16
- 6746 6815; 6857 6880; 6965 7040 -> 0.27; 8.06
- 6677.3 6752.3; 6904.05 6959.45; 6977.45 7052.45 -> 0.21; 9.99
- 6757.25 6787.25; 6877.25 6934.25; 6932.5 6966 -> 0.20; 8.58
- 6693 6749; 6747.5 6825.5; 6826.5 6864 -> 0.00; 6.46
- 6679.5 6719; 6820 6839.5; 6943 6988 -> 0.31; 8.36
